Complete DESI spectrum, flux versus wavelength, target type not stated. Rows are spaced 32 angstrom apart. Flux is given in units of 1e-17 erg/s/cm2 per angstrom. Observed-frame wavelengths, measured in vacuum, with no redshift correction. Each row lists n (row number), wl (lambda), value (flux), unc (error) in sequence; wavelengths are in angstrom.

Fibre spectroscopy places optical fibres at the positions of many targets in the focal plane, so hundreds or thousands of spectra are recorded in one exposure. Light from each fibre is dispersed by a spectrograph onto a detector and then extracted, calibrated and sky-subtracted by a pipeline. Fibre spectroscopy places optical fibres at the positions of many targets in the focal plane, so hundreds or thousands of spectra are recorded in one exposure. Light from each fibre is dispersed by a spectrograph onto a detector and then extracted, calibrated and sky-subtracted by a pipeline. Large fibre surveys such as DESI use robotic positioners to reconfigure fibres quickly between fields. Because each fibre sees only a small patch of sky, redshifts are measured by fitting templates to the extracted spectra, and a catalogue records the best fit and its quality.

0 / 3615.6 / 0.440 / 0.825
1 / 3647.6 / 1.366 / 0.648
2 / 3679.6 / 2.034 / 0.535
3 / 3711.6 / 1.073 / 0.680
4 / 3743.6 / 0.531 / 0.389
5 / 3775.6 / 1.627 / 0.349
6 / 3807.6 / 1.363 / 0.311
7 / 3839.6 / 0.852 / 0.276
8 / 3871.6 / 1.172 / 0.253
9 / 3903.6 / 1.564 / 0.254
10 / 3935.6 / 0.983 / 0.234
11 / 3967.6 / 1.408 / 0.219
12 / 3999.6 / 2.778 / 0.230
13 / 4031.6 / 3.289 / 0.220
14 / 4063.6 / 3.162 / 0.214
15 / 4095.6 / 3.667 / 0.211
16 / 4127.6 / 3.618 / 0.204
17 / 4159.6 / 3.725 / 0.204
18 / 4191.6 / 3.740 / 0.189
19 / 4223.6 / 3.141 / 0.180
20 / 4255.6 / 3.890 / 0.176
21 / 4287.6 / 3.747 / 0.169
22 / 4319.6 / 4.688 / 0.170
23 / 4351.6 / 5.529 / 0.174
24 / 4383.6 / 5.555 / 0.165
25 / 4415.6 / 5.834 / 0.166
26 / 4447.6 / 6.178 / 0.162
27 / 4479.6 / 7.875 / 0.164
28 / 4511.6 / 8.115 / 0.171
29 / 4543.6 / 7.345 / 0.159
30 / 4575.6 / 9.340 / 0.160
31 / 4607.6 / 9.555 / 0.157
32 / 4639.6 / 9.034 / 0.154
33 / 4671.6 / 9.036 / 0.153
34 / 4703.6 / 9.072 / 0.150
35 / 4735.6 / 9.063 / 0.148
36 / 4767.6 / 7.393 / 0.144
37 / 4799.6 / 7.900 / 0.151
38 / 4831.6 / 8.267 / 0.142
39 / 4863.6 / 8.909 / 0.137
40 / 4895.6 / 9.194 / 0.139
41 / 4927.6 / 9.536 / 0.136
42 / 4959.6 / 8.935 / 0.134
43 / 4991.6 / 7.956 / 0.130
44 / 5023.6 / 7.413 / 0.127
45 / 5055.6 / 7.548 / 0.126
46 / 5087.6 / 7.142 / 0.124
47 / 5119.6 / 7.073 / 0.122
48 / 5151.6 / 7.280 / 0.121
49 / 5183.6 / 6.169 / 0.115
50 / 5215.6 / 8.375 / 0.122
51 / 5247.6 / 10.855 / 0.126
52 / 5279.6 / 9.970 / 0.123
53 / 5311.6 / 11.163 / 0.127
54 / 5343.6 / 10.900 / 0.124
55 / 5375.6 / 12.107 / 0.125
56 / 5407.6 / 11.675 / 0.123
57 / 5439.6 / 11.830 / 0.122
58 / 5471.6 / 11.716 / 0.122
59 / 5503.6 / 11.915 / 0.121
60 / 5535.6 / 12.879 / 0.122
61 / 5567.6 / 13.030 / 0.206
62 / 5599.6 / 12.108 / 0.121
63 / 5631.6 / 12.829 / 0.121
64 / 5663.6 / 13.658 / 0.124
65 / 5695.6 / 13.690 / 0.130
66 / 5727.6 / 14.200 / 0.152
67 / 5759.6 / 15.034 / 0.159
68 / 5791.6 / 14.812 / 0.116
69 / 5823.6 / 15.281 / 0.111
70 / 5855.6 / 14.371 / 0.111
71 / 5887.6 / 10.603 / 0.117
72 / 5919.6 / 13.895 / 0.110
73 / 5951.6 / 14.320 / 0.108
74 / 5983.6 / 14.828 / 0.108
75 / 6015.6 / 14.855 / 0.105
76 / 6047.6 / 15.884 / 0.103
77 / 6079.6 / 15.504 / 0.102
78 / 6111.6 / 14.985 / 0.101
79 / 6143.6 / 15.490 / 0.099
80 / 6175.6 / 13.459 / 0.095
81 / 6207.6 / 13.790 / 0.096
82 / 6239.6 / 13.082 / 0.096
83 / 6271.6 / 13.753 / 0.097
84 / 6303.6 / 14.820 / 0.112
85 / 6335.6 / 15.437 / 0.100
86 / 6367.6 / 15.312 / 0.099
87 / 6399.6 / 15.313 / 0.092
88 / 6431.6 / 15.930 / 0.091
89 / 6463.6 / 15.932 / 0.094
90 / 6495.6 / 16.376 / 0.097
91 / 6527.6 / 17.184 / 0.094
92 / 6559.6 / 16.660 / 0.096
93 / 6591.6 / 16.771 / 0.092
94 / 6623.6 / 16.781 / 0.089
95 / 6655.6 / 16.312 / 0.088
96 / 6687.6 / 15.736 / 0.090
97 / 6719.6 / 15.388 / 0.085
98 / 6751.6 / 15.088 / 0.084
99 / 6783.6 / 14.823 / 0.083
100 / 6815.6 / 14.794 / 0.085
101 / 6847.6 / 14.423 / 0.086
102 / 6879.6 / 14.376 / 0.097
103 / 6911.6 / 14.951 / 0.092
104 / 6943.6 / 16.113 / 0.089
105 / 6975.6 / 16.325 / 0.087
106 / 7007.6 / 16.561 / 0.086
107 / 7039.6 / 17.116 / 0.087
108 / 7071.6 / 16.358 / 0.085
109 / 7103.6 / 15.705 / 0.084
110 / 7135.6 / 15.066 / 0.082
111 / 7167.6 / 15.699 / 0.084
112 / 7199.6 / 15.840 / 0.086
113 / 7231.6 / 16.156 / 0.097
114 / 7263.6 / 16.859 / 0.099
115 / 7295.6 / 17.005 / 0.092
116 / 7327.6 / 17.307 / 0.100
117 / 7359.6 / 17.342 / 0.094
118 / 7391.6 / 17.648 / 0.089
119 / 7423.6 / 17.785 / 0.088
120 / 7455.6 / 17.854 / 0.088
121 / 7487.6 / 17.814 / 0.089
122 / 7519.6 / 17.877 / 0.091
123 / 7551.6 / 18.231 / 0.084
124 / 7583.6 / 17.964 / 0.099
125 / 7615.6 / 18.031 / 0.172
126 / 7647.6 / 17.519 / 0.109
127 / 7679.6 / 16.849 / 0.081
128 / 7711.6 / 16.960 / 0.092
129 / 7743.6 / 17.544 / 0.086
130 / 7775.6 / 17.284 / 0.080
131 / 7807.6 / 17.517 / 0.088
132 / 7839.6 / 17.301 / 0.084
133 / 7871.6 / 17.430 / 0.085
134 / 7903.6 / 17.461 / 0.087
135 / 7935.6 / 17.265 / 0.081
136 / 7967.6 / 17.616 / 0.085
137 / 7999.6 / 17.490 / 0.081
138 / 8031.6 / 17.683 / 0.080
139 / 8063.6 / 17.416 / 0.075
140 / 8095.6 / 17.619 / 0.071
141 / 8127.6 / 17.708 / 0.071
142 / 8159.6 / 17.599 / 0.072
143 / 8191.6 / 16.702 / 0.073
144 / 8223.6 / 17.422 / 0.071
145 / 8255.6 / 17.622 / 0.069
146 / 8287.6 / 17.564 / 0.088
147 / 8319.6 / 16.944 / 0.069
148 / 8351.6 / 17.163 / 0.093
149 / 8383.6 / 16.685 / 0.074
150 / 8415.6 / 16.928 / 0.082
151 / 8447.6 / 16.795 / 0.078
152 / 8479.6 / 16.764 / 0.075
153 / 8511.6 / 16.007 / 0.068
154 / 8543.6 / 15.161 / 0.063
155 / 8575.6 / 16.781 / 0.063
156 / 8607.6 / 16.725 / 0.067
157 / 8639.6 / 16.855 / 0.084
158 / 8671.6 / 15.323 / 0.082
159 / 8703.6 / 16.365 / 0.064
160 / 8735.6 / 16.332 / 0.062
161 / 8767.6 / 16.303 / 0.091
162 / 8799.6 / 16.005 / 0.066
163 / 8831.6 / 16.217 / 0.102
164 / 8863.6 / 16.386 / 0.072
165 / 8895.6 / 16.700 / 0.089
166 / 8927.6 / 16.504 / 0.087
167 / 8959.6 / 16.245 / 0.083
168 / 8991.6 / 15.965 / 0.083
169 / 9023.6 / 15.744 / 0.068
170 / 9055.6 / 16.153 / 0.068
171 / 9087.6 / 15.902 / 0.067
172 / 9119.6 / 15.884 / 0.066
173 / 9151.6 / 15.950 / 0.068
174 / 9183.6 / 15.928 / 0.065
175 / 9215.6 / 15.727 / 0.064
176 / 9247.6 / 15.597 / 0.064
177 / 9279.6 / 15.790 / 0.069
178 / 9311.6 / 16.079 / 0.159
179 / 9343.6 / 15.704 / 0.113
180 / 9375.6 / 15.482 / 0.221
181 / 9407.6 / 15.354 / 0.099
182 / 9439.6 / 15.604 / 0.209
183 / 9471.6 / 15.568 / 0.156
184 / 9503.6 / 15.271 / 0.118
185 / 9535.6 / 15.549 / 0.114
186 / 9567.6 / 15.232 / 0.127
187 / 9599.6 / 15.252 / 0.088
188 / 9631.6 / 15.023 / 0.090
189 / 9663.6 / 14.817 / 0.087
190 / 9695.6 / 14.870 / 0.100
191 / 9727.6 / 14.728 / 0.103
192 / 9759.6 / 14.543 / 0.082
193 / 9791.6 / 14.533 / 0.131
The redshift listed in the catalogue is 0.000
